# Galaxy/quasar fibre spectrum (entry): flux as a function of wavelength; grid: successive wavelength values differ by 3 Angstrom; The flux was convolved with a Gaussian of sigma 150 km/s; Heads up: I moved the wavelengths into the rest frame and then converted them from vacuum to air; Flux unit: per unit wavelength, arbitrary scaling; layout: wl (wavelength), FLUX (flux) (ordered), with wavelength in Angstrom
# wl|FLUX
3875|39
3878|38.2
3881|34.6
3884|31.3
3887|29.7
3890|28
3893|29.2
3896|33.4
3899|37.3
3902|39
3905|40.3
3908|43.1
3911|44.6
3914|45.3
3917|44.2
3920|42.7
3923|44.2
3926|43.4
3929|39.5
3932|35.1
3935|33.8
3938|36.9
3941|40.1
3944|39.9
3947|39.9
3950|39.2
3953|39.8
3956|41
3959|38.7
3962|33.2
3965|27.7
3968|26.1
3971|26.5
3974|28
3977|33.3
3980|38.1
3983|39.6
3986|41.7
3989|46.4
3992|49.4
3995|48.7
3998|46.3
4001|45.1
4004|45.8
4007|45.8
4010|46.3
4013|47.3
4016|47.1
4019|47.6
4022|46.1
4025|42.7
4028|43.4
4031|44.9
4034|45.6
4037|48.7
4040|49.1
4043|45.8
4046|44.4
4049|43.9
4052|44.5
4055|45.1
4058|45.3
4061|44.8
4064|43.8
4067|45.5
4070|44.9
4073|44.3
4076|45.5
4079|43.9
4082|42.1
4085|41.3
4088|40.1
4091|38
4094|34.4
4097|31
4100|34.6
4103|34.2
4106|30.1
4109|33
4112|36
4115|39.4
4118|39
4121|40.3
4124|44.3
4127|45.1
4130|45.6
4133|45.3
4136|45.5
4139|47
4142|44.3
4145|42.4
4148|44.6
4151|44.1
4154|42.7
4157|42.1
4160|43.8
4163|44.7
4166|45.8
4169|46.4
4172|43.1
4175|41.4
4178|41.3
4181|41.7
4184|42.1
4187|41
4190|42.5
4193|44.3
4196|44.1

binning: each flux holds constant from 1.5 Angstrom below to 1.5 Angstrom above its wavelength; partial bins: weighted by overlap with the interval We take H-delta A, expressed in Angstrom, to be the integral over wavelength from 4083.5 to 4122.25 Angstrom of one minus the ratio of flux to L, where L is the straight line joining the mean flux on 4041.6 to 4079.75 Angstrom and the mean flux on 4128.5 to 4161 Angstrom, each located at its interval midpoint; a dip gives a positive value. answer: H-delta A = 7.2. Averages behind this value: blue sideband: 44.8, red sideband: 44.3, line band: 36.2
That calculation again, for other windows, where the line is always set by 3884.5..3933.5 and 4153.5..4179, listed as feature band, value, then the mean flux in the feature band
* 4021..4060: -4.01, 45.3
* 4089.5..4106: 3.19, 34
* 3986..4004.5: -2.93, 46.6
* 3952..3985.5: 4.84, 34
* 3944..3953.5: -0.08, 39.7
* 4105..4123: 2.47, 36.7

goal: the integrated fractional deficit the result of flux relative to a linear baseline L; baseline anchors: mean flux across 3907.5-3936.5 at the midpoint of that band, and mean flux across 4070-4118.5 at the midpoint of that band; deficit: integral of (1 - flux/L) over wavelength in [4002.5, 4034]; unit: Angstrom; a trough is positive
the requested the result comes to -4.8 Angstrom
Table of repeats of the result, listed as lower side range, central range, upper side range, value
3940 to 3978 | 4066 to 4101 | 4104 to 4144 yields -0.9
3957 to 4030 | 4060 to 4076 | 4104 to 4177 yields -1.2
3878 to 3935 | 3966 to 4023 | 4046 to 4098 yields -1.8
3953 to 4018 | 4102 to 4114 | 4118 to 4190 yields 2.6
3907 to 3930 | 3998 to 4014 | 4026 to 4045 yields -0.2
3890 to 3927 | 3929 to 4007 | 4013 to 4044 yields 8.2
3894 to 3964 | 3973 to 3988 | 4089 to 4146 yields 1.1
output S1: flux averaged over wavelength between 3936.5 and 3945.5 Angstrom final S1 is 39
